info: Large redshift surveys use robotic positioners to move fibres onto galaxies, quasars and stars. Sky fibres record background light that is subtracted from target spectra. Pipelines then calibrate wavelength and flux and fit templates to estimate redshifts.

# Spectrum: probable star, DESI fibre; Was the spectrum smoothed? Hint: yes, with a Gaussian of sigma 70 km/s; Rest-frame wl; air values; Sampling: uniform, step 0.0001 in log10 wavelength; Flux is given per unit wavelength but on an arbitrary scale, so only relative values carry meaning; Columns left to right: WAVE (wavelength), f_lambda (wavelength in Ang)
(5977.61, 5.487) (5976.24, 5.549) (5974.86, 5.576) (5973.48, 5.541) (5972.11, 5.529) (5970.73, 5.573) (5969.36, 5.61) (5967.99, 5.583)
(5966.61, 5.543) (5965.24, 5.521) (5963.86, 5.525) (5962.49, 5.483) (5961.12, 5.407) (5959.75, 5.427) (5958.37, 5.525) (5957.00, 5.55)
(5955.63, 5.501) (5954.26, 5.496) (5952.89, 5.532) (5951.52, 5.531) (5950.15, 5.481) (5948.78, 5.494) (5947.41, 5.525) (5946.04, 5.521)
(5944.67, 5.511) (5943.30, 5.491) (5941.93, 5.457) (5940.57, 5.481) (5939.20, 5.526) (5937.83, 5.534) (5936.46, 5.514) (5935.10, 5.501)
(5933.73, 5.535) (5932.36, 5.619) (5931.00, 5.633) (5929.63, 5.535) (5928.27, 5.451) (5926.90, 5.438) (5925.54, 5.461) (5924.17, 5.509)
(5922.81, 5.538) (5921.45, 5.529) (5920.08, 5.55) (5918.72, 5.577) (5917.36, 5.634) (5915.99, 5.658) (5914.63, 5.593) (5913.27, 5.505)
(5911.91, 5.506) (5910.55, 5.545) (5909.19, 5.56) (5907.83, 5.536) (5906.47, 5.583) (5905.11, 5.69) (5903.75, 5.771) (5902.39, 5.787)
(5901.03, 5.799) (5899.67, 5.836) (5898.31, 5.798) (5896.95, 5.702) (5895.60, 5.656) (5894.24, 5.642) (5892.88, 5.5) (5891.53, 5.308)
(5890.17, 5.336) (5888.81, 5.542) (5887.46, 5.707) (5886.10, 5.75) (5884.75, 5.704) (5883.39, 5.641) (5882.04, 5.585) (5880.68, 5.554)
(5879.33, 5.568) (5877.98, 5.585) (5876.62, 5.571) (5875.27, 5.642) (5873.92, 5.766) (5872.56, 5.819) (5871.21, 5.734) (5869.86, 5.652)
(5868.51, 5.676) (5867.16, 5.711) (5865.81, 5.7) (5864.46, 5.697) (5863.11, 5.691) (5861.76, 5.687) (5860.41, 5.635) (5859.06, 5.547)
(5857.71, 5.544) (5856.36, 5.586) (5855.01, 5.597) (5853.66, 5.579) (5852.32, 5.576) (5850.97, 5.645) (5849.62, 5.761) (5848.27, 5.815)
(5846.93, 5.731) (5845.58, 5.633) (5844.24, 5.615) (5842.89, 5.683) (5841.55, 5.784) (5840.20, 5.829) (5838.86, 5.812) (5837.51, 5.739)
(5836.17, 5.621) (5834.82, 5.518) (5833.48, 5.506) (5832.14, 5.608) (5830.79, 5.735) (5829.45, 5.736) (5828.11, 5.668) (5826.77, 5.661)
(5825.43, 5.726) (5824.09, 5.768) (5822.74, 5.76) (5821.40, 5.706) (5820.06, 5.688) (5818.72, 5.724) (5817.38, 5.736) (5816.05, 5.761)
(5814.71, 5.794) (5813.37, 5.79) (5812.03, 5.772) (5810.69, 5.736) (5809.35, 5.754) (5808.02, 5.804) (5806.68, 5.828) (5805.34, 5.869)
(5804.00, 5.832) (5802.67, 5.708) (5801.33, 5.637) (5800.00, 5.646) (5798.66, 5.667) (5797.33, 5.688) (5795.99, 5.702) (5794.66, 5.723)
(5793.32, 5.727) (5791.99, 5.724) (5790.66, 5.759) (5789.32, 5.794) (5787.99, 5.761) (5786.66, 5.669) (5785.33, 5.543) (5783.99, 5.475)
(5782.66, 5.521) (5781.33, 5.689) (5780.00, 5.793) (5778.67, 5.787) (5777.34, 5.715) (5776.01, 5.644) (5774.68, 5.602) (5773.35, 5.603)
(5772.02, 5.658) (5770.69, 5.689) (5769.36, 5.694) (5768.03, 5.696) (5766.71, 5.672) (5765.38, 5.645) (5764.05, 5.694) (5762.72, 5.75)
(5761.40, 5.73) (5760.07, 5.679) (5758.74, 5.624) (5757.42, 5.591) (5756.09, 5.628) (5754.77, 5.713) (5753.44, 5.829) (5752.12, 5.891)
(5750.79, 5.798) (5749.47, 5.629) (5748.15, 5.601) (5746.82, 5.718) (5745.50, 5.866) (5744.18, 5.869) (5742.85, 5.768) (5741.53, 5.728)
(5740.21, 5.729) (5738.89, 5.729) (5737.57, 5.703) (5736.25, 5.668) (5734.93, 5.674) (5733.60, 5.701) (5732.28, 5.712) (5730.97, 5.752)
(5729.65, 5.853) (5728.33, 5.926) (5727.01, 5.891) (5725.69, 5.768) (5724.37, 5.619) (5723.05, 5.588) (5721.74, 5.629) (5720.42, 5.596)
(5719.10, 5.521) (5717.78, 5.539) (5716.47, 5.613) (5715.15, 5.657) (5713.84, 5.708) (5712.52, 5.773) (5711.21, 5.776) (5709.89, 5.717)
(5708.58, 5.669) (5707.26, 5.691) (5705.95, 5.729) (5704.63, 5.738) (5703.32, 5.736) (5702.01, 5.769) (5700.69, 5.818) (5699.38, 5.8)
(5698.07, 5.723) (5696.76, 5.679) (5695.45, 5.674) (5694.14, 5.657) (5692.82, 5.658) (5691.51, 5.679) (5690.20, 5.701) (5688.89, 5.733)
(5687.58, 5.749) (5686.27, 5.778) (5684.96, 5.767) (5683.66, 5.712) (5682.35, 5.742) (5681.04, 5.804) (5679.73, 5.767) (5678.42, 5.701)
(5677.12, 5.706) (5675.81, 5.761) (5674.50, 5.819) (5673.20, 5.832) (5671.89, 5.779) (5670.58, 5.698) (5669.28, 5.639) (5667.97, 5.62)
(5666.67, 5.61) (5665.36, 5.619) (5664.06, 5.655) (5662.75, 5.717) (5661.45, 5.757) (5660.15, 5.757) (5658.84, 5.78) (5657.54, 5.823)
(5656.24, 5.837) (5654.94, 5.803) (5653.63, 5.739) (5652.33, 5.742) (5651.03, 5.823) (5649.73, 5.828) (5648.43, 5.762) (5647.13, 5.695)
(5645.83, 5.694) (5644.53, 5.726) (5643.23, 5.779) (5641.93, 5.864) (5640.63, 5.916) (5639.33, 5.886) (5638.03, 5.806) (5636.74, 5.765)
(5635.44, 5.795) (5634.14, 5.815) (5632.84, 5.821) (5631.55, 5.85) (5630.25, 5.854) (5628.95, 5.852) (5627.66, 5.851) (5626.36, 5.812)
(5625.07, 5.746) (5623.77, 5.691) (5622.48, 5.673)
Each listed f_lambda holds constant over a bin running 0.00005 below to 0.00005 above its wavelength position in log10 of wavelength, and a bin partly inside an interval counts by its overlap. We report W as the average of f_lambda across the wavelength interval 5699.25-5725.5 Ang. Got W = 5.68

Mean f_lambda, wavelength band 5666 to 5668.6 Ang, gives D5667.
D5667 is 5.61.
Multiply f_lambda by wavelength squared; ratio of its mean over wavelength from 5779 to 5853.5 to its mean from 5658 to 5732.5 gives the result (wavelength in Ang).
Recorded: 1.04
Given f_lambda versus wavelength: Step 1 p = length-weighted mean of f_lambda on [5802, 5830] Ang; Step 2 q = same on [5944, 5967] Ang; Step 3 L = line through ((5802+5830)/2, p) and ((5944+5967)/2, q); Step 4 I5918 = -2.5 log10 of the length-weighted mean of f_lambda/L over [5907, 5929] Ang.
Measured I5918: 0.01 mag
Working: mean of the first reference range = 5.75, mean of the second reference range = 5.5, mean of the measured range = 5.54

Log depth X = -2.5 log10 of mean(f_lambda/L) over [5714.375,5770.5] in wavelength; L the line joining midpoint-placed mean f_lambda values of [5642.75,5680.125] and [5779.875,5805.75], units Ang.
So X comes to 0.001 mag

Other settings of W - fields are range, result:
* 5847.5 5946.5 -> 5.6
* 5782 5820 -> 5.72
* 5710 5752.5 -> 5.72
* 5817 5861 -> 5.67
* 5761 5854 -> 5.7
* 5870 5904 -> 5.65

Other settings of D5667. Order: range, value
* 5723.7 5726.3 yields 5.68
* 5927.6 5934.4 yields 5.56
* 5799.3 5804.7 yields 5.71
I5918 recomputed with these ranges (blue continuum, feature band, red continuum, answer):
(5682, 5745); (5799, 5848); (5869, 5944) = -0.01 mag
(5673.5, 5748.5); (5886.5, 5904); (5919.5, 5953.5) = -0.02 mag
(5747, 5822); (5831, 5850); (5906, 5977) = -0.01 mag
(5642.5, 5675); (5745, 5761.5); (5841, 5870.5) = 0.00 mag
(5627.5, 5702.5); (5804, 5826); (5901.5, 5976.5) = -0.02 mag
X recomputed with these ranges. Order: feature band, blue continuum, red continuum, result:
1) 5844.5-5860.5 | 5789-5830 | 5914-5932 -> 0.006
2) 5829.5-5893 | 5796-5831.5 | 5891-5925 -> 0.006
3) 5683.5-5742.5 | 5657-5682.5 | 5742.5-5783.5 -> 0.000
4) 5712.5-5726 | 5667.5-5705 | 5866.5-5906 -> 0.018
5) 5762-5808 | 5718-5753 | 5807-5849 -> 0.005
